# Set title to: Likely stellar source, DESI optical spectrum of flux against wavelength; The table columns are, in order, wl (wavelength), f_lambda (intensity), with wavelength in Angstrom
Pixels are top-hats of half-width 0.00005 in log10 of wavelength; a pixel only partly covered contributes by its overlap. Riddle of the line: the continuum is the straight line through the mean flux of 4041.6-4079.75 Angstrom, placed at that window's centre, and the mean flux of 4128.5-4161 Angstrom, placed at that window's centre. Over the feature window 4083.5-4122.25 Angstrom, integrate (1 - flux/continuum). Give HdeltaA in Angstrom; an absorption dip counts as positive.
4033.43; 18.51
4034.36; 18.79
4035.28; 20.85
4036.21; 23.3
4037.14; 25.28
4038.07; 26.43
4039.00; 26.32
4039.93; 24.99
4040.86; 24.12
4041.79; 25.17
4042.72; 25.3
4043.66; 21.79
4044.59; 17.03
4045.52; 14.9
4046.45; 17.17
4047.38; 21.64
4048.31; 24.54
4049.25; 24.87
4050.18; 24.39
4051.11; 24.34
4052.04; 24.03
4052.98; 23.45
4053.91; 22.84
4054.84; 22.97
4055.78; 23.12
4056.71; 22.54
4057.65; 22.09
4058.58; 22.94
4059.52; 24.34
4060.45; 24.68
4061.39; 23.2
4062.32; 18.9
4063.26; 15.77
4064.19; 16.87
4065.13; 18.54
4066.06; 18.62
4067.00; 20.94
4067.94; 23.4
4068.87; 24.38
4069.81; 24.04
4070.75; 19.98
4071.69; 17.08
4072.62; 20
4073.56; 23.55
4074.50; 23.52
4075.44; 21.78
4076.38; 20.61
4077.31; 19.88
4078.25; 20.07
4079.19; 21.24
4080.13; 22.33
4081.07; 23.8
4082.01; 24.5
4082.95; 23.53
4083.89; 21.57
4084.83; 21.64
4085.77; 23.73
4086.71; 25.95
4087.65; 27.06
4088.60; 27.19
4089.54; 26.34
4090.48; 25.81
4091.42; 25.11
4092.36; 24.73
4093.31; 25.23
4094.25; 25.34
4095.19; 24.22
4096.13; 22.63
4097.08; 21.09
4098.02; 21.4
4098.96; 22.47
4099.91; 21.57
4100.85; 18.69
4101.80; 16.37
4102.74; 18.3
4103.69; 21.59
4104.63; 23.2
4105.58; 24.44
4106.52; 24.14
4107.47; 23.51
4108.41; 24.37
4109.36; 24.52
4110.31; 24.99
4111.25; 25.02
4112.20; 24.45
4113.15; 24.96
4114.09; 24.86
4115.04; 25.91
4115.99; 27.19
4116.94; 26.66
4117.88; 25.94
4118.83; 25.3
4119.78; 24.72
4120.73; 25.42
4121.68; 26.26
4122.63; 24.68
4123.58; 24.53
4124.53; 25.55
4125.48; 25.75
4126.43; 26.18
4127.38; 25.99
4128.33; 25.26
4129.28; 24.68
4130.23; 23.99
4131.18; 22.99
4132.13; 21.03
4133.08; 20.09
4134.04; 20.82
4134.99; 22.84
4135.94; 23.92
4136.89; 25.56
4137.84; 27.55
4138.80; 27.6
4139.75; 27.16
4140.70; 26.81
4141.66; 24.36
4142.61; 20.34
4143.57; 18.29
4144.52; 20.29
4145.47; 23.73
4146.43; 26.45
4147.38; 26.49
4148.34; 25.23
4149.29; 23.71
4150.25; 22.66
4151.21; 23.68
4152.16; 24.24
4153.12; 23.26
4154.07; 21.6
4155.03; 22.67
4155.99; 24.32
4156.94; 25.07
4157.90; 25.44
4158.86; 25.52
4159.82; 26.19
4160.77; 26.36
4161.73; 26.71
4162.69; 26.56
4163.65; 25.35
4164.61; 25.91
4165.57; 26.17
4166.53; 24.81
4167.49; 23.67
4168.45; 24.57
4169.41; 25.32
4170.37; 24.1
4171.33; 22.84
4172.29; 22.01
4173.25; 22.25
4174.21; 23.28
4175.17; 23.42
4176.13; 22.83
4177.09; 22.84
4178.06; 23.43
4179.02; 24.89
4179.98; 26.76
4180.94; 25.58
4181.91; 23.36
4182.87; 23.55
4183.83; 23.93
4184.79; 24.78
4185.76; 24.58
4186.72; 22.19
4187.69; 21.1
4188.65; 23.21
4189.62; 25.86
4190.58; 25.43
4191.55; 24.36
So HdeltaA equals -2.1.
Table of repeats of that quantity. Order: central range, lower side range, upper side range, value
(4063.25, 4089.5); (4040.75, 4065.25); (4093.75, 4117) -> 0.6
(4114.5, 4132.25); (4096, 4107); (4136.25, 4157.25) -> -2.0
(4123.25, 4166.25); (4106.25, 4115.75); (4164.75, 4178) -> -0.4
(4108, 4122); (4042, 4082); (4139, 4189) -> -1.5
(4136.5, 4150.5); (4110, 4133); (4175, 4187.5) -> 0.1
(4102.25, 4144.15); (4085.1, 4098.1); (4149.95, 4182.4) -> 0.4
